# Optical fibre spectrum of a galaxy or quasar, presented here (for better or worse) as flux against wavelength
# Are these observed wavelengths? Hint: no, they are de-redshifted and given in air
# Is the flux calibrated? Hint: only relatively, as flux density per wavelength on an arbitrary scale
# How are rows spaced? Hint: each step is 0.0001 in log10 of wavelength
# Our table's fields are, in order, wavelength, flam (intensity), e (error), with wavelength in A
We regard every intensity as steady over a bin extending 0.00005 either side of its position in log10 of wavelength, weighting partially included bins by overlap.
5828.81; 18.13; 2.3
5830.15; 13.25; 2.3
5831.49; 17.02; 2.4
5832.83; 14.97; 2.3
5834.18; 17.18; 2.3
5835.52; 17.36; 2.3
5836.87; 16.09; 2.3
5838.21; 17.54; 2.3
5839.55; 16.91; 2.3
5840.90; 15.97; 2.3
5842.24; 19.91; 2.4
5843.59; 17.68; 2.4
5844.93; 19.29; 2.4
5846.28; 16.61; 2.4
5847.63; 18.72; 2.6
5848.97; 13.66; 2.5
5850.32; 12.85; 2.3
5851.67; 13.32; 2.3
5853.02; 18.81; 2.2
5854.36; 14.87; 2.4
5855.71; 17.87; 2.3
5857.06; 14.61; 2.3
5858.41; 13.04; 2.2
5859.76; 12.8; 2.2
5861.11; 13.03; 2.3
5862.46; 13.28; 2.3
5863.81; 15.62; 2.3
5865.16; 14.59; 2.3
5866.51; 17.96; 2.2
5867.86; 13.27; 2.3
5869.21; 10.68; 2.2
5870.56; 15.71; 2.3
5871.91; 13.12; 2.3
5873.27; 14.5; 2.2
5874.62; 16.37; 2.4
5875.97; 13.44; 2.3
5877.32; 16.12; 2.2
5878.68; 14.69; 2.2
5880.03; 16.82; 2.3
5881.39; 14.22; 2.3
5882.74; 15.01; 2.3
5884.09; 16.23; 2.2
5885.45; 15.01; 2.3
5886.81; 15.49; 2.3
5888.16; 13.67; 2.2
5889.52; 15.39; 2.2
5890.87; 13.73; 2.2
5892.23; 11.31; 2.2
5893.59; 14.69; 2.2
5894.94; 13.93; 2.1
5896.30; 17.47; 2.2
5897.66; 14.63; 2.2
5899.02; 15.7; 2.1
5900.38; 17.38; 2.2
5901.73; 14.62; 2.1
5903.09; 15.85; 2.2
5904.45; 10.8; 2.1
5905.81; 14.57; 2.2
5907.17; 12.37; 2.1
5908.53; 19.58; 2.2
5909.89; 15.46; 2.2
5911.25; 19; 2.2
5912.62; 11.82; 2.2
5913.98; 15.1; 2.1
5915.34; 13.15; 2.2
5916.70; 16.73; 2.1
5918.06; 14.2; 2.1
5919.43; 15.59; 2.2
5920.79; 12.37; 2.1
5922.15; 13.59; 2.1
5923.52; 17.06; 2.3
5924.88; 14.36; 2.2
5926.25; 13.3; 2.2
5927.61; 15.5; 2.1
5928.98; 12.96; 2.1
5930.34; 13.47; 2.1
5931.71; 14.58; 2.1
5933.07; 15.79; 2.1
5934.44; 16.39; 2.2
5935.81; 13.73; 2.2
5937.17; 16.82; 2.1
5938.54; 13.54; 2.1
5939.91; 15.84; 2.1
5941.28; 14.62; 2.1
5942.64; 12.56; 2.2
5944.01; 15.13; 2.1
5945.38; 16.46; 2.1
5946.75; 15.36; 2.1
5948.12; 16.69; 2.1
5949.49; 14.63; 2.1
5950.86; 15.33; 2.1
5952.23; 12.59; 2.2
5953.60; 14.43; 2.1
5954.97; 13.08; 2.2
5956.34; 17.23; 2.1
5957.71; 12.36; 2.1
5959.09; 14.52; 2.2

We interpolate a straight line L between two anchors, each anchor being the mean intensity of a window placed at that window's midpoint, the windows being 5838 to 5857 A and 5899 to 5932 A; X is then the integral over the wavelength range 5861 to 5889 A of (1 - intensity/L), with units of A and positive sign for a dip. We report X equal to 2.0 A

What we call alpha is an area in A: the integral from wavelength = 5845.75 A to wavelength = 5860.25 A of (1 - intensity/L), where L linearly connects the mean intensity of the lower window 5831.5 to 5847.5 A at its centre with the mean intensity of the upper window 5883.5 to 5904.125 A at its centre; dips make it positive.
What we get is 1.3 A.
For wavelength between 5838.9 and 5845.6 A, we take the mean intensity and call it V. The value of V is 18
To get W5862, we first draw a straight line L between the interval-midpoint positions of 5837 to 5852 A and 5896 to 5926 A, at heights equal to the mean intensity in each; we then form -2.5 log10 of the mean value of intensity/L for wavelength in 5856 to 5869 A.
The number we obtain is 0.14 mag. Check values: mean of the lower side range 16.6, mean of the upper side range 15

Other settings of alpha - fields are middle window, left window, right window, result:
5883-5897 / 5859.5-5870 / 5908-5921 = 0.0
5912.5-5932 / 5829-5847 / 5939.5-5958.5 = 1.2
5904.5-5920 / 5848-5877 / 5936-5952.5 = -0.3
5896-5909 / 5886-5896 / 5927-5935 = -0.7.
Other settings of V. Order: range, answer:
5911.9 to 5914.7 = 13.5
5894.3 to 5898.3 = 15.3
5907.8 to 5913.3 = 16.4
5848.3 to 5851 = 13.2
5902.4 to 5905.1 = 13.3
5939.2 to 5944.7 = 14.5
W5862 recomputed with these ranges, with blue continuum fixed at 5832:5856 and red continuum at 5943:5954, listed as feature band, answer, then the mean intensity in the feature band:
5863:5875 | 0.12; 14.6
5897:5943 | 0.05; 14.8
